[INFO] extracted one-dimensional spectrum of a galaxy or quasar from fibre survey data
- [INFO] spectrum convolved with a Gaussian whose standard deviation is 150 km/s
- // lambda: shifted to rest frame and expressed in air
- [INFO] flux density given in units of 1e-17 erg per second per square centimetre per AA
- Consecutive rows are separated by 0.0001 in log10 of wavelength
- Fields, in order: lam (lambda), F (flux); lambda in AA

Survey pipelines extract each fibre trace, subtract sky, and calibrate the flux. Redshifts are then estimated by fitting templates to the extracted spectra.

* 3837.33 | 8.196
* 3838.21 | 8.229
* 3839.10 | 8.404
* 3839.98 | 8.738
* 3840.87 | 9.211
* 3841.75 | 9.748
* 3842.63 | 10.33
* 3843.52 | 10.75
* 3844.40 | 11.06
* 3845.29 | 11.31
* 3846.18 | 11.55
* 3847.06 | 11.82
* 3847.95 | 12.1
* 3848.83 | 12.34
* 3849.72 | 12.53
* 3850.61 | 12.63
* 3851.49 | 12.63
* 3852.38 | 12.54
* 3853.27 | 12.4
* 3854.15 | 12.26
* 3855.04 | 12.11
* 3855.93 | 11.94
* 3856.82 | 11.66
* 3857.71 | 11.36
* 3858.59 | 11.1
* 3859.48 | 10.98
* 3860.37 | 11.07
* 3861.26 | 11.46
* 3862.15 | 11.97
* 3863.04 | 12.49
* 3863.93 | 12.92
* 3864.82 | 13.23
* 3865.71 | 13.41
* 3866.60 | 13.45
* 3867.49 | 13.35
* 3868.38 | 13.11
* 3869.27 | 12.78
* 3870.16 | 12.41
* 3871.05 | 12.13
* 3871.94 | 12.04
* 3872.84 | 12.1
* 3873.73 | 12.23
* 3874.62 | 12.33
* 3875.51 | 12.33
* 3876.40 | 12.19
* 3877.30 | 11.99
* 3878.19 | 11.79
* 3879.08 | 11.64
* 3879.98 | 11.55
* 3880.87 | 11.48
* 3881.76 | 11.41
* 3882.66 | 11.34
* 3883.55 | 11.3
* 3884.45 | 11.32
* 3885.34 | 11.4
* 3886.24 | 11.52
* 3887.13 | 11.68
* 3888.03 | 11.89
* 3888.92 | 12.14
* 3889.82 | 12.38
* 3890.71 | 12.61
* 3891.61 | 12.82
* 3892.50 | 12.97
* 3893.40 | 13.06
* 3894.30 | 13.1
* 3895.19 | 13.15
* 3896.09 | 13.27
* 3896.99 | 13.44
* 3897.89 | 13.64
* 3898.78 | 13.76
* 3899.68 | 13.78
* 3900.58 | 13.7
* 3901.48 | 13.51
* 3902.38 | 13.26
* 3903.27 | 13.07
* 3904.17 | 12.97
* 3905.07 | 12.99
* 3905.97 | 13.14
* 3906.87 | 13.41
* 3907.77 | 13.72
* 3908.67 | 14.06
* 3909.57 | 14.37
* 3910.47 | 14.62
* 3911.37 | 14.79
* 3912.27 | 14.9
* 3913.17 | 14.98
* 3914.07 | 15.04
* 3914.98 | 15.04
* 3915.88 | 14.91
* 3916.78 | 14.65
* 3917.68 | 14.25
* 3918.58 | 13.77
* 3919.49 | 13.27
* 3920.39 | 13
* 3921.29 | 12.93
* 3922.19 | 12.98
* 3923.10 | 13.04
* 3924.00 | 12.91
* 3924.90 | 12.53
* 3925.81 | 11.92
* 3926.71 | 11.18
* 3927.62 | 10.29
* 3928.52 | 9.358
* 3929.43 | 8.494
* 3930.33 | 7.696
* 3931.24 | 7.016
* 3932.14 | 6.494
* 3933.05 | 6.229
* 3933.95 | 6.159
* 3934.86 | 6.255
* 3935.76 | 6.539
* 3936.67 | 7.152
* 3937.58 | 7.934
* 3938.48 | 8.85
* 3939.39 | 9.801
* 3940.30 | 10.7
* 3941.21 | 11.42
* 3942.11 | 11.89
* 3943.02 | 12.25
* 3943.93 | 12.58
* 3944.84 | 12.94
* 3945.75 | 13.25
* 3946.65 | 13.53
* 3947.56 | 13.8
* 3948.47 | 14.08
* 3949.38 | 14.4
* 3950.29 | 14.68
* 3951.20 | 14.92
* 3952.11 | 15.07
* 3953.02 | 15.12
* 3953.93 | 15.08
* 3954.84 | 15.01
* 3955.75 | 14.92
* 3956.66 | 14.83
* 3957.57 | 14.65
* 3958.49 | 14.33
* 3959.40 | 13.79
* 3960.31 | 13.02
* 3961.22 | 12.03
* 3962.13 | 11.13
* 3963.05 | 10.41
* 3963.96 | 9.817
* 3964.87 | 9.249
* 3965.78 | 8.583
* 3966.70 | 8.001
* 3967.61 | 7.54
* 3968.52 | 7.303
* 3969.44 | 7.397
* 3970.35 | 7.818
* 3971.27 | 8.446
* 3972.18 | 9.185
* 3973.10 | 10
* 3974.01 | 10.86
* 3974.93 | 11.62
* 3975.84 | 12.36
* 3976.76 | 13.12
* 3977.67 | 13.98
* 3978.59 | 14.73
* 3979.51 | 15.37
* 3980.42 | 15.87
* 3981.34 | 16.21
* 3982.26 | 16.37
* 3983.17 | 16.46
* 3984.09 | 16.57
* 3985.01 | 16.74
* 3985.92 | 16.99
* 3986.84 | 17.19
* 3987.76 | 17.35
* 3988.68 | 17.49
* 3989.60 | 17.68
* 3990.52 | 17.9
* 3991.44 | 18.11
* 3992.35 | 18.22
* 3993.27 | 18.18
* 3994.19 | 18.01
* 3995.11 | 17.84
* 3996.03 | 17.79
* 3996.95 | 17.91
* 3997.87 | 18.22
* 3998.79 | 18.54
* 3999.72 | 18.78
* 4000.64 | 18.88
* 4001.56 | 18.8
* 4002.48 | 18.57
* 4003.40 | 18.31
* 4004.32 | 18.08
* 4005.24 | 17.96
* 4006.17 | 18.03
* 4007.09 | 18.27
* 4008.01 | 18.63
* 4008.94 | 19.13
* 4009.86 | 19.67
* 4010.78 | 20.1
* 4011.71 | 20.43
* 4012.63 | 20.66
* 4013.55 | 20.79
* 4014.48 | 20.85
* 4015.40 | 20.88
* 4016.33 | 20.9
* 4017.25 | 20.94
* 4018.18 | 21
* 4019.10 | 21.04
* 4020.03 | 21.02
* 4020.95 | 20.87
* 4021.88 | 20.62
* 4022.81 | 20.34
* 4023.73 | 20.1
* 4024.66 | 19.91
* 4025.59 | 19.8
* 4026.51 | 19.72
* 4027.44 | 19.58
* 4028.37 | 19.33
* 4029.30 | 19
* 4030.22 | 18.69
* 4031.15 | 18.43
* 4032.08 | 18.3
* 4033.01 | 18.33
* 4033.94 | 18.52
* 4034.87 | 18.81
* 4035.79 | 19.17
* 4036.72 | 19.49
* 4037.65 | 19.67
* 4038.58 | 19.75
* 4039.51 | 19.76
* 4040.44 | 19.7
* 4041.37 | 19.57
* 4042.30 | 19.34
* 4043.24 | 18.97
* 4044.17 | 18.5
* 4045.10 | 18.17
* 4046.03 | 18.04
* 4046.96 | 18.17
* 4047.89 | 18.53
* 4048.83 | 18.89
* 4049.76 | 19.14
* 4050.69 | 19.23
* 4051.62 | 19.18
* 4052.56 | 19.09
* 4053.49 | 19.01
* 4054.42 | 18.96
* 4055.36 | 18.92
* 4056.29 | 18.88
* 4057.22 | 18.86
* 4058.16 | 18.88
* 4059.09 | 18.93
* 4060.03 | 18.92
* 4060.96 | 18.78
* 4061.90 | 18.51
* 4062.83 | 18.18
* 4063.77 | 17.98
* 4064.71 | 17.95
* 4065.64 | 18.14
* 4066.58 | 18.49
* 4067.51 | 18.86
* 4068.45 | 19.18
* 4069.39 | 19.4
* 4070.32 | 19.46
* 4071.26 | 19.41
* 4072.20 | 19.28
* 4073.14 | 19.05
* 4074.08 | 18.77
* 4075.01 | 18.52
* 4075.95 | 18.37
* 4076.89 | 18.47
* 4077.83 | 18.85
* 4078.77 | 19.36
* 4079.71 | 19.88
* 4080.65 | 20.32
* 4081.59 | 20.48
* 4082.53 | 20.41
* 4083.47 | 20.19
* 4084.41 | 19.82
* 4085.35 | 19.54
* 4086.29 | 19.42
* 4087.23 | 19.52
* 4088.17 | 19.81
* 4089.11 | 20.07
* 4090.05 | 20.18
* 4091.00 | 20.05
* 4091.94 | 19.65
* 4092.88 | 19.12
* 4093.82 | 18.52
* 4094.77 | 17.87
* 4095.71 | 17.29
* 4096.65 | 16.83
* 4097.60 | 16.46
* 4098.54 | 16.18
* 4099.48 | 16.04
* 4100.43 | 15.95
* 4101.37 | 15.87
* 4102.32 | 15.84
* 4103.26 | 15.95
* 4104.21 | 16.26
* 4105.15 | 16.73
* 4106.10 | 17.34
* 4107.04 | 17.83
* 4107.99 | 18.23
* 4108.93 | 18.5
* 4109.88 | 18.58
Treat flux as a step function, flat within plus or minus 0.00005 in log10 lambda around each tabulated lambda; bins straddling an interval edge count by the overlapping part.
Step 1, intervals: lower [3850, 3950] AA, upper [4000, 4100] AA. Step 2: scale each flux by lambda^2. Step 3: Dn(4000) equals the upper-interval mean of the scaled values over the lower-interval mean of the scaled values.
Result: 1.7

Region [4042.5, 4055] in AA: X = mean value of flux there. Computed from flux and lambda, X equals 18.8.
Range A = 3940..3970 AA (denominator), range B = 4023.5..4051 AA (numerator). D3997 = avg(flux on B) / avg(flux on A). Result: 1.5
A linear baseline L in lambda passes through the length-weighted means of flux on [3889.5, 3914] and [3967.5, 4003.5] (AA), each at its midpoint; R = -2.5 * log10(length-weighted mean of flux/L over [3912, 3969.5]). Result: 0.22 mag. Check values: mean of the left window 13.6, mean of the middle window 11.7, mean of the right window 15.3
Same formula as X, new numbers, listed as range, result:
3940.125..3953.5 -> 13.4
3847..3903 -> 12.4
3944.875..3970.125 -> 12.4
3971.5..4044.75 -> 18.1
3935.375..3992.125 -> 12.9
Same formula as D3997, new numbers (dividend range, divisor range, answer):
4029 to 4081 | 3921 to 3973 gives 1.72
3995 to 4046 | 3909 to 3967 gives 1.61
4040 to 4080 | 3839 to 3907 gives 1.55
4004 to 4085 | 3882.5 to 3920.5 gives 1.45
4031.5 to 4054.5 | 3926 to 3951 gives 1.85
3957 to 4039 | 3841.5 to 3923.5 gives 1.32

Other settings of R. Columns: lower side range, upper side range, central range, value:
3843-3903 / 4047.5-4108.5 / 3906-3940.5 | 0.197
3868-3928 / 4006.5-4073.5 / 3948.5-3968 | 0.218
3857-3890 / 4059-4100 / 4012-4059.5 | -0.123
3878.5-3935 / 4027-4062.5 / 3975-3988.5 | 0.023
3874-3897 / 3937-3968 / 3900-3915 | -0.145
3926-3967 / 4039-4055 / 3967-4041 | -0.110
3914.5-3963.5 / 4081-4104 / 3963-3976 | 0.401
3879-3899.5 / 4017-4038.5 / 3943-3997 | 0.202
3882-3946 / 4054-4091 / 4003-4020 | -0.203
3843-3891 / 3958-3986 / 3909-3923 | -0.180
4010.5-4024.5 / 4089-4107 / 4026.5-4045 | 0.048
